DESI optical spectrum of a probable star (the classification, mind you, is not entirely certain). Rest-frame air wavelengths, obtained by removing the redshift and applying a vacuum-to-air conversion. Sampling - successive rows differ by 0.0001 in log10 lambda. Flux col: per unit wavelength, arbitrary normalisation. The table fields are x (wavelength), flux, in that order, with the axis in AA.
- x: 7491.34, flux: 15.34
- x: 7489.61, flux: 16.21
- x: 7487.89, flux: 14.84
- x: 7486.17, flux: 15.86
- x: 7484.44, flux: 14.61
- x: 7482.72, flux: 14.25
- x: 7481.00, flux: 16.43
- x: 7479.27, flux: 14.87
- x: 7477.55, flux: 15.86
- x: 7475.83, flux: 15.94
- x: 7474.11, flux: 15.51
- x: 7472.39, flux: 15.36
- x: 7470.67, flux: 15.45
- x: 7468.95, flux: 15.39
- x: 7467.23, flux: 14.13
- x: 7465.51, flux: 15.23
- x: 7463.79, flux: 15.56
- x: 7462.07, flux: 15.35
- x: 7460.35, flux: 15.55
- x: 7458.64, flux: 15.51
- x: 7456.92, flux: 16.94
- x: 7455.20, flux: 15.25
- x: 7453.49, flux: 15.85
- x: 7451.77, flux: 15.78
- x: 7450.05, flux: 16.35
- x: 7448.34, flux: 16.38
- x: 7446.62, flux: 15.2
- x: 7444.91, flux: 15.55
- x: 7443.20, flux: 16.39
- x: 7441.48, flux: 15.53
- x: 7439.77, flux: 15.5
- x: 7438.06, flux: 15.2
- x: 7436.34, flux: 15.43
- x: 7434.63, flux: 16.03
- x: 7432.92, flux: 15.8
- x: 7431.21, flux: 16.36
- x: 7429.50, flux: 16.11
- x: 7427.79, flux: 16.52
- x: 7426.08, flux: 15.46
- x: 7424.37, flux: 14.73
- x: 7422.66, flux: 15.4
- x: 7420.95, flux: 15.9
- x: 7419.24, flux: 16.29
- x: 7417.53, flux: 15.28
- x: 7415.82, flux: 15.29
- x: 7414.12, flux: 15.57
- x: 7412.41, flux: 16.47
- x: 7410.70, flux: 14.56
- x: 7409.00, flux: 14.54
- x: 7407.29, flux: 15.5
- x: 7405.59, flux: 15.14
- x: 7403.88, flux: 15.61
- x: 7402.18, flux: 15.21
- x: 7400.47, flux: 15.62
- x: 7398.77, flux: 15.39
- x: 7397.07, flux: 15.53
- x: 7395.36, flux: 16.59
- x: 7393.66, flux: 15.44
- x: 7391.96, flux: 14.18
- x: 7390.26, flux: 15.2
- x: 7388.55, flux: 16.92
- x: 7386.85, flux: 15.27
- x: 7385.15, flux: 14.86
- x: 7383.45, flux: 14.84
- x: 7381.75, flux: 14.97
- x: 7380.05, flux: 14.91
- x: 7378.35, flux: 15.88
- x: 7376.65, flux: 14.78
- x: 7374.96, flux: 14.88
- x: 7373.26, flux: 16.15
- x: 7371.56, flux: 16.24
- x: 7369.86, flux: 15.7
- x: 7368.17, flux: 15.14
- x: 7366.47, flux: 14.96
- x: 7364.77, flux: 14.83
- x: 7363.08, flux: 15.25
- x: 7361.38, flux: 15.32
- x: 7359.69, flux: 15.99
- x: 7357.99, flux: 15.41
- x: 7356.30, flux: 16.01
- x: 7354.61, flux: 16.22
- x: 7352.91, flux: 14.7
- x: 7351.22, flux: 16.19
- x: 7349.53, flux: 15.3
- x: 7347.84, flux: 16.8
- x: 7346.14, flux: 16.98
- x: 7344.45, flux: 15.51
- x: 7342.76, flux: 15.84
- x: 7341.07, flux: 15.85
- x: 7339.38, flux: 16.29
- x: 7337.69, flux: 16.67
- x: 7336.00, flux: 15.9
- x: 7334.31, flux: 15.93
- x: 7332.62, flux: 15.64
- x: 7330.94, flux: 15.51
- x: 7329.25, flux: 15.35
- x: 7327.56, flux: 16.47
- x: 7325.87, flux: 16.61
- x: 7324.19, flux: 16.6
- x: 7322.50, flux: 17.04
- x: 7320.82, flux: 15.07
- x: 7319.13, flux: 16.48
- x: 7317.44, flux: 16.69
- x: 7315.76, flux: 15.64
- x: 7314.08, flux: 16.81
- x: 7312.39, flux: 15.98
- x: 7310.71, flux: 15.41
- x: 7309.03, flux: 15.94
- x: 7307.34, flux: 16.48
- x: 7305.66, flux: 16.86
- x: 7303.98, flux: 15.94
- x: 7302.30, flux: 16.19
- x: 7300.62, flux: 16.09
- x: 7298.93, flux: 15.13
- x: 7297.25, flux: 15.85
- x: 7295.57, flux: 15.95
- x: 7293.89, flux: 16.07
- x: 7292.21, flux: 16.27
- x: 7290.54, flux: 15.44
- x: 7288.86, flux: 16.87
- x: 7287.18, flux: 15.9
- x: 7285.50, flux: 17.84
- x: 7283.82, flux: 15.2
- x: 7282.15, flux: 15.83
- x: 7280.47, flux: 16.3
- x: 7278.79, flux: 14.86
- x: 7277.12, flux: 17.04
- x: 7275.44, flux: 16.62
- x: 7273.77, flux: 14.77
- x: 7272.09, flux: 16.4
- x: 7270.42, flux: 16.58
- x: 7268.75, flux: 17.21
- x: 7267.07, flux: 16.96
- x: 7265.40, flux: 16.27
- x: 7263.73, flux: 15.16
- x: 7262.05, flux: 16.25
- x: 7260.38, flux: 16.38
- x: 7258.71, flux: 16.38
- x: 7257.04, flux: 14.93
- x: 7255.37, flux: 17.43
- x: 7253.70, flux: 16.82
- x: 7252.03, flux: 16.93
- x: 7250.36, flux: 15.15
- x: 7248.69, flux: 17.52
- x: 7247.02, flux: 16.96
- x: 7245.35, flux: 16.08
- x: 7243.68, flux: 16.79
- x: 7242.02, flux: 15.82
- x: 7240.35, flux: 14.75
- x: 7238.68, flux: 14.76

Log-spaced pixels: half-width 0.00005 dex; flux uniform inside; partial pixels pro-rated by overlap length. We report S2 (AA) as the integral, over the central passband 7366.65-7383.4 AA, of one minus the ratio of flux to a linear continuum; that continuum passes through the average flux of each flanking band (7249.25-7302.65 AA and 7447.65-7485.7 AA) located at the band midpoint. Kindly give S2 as 0.5 AA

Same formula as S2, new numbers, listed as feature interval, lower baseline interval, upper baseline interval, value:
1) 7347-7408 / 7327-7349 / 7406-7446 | 1.47 AA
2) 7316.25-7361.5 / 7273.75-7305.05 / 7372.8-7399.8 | -0.94 AA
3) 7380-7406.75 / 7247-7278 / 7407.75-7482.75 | 0.78 AA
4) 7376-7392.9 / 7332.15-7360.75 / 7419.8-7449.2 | 0.72 AA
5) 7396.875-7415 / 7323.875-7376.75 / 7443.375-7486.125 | 0.34 AA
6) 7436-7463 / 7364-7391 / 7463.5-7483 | -0.68 AA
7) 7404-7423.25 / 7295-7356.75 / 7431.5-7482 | 0.39 AA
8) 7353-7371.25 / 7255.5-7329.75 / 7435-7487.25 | 0.49 AA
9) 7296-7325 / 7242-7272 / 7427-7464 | 0.25 AA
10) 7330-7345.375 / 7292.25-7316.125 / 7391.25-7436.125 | -0.01 AA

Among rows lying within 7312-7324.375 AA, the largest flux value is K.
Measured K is 17.04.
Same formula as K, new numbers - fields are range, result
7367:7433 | 16.92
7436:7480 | 16.94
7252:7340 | 17.84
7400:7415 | 16.47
